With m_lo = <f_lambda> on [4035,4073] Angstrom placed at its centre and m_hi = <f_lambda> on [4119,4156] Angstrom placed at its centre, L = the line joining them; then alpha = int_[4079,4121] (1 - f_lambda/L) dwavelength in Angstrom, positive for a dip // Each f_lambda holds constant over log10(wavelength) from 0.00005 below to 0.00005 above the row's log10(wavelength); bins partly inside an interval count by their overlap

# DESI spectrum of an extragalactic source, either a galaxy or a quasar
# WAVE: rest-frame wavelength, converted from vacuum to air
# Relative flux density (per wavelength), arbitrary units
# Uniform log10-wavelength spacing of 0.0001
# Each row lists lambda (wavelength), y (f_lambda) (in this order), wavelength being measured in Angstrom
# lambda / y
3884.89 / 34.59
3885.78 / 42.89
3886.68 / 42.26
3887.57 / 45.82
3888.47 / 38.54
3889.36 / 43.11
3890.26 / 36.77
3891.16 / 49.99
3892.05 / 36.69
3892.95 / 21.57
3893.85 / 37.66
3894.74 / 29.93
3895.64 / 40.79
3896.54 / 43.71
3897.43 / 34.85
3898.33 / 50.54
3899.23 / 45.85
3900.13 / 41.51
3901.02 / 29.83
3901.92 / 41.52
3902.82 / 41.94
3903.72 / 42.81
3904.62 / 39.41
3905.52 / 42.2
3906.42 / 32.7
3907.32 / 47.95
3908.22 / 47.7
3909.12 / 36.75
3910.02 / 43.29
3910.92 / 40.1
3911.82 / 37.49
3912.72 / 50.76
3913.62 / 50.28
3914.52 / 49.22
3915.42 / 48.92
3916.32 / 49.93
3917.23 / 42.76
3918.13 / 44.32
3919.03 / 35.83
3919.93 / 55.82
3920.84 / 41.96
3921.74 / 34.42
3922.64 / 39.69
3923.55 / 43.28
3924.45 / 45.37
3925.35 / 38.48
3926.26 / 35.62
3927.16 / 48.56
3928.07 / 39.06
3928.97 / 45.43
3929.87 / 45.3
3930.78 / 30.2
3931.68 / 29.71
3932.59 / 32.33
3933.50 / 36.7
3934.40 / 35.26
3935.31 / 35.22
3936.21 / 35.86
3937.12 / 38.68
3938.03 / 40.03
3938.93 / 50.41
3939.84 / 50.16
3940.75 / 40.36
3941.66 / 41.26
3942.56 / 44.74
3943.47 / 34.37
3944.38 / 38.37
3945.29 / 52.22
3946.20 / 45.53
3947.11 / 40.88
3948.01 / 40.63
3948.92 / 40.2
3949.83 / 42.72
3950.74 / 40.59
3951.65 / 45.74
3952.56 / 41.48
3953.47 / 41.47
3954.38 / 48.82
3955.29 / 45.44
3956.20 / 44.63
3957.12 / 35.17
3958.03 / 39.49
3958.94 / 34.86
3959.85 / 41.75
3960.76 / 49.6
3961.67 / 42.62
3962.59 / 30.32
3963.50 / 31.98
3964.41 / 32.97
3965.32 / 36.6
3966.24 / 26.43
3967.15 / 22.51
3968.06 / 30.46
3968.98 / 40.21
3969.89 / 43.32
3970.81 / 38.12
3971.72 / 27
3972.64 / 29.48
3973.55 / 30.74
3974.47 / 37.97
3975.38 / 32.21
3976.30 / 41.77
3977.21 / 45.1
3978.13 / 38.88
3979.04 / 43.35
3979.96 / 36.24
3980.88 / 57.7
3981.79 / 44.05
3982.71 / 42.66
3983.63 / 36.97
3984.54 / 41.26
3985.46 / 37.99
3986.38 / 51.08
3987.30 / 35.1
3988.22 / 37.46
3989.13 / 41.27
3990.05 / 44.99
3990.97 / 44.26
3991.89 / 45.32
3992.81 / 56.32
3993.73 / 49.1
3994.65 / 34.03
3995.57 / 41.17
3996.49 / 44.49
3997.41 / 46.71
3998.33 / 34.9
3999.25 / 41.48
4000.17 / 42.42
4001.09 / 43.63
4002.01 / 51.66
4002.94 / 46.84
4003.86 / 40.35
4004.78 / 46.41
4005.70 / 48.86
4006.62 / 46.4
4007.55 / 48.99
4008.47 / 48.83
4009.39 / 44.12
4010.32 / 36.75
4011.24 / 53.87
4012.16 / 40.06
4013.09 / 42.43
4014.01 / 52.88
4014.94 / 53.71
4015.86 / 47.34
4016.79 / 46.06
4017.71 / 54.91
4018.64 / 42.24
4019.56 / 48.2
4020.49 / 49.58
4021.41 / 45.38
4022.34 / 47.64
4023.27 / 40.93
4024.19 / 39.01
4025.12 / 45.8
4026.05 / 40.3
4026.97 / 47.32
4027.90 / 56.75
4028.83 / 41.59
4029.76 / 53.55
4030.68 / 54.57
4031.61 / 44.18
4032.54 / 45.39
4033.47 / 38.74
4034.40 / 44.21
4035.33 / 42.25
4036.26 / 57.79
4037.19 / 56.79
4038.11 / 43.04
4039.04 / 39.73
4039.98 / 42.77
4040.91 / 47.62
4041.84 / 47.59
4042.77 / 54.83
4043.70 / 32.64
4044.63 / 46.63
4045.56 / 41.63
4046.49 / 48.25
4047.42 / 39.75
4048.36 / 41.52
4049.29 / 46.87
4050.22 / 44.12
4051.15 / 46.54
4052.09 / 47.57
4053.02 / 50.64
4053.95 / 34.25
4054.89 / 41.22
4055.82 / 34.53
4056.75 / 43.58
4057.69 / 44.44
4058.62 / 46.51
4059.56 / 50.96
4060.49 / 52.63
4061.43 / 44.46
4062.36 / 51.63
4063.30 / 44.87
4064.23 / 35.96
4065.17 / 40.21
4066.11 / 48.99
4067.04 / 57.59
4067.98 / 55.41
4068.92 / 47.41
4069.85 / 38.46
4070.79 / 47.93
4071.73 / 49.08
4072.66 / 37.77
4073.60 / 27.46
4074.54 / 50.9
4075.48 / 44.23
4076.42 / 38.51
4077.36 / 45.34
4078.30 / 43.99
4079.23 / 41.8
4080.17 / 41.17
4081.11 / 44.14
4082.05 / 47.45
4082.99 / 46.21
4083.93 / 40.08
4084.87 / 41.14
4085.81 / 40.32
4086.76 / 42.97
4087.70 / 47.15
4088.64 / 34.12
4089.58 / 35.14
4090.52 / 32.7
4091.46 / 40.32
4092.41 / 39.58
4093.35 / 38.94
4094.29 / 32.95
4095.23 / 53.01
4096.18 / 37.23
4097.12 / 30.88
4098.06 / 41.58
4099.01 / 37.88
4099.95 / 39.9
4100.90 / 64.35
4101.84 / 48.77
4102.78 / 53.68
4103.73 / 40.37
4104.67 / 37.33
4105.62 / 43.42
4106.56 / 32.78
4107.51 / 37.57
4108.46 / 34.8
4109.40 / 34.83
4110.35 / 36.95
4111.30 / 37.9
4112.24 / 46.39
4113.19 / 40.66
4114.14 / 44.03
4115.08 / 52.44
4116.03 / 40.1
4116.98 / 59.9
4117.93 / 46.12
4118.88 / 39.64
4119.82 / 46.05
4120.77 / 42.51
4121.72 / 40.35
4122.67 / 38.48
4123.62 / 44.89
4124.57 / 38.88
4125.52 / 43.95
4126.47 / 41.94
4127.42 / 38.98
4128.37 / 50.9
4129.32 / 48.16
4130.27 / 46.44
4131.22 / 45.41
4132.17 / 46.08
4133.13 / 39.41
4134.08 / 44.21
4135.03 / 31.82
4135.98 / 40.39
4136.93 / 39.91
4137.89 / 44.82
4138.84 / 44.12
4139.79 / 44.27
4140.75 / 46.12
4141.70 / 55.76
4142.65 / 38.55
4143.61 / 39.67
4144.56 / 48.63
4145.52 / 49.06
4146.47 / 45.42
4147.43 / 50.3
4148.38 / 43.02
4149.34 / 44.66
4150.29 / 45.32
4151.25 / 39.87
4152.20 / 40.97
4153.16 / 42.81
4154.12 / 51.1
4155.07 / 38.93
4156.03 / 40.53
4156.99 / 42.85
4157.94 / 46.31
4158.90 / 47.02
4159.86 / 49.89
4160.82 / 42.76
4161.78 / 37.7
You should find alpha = 2.43 Angstrom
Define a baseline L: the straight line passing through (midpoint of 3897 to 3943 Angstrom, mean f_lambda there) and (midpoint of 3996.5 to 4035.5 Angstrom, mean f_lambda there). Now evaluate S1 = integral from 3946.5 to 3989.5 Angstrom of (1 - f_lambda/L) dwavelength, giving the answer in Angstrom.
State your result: 4.56 Angstrom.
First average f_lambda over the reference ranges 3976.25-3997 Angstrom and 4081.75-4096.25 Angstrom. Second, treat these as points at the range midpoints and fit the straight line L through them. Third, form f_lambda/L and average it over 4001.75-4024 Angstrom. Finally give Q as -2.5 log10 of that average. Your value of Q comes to -0.10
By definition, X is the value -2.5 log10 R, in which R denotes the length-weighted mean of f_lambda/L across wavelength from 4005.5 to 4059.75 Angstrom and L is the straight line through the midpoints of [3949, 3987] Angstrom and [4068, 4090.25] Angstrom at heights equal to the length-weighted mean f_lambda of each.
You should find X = -0.12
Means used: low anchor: 39.1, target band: 45.8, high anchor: 42.5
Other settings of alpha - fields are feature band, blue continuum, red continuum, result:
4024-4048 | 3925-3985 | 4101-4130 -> -2.73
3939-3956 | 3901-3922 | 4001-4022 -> 0.49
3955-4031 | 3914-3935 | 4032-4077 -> 1.27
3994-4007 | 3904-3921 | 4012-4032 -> 0.82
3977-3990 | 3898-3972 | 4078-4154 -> -0.28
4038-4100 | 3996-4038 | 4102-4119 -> 1.45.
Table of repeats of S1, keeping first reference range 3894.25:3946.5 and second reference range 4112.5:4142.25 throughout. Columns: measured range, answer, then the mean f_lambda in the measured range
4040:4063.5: -1.0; 45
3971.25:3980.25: 1.3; 36.3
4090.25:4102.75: 0.5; 42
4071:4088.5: 0.3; 42.7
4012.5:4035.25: -2.1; 46.6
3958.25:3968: 1.7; 34.9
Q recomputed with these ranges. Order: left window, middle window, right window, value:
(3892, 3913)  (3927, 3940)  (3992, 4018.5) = 0.07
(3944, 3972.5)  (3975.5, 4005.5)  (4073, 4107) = -0.09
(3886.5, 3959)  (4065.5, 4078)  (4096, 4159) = -0.06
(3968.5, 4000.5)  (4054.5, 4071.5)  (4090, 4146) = -0.10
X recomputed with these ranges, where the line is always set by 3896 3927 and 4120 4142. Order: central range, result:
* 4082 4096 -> 0.07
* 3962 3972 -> 0.28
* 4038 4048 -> -0.02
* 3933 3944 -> 0.07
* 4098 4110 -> 0.03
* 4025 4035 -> -0.09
